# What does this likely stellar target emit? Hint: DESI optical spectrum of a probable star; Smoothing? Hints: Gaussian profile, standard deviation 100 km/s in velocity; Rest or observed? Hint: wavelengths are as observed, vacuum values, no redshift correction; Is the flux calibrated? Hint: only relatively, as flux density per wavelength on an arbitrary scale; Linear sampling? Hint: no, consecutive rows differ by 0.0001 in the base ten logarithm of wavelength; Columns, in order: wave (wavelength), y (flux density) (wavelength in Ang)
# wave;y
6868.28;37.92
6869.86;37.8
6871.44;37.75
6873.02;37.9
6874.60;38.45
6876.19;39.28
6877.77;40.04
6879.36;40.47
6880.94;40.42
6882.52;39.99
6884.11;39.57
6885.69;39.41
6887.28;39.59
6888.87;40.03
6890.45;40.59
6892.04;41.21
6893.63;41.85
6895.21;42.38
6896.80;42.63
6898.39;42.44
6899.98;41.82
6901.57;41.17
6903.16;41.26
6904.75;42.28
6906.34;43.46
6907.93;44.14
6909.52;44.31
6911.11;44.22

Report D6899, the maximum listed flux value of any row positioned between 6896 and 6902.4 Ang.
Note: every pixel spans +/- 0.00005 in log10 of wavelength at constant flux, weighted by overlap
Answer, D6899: 42.63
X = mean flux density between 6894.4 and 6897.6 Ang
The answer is 42.5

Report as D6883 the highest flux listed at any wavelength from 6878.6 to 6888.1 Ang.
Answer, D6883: 40.47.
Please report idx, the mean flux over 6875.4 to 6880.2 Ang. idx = 39.9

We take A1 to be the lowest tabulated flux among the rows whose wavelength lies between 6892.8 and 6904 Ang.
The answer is 41.17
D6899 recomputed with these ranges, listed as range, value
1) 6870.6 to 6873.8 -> 37.9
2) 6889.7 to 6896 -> 42.38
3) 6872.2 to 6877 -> 39.28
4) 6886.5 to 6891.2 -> 40.59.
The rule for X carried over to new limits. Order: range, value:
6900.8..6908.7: 42.5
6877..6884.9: 40.1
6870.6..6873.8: 37.9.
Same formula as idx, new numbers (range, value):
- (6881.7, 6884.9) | 39.8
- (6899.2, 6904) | 41.4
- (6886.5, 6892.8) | 40.3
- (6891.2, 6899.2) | 42.1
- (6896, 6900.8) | 42.2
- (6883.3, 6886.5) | 39.4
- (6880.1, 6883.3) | 40.3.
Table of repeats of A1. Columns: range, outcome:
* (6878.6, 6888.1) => 39.41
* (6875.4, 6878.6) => 39.28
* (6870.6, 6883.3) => 37.75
